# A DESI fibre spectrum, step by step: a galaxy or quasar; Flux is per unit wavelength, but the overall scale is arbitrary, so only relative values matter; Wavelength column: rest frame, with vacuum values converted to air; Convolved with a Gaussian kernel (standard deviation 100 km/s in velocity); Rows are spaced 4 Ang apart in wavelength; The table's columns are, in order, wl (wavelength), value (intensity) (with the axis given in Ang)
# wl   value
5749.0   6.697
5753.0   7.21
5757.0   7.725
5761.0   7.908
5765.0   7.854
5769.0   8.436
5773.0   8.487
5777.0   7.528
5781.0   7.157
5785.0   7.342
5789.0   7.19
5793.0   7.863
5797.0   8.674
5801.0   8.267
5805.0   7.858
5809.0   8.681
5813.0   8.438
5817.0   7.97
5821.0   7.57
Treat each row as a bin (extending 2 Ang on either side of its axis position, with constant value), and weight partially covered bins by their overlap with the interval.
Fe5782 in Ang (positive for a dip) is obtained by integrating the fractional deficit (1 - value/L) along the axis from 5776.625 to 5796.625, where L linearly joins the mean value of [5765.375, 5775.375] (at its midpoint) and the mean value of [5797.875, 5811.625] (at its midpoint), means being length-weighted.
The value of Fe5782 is 1.9 Ang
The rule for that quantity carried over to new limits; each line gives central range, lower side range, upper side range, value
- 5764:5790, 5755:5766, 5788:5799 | 0.6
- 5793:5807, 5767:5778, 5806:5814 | 0.3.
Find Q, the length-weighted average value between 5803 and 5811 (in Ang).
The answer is 8.27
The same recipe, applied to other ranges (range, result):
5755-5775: 8.08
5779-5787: 7.25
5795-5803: 8.47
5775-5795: 7.42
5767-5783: 7.9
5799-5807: 8.06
